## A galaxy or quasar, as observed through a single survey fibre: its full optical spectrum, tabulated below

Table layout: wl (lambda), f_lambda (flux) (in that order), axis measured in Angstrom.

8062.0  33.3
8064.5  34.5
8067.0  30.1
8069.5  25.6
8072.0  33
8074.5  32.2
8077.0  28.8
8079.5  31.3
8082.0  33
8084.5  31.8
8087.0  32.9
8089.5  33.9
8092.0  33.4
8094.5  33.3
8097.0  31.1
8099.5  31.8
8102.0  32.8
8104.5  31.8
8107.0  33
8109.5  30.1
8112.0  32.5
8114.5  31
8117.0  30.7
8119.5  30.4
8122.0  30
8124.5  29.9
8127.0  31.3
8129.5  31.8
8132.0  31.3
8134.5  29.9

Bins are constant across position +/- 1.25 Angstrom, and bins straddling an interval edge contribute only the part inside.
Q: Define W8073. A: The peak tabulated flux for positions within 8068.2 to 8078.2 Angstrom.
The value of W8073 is 33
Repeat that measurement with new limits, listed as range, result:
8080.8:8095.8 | 33.9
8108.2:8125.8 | 32.5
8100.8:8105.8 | 32.8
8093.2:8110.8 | 33.3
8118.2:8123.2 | 30.4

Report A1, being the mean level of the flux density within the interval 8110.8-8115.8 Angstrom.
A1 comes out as 31.7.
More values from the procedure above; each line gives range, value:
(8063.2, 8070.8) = 30.1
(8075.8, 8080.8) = 30.1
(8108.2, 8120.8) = 30.9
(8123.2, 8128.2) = 30.6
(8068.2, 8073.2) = 29.3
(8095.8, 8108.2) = 32.1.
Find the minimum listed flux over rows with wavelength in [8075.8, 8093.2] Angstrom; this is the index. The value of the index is 28.8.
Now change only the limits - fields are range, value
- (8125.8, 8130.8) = 31.3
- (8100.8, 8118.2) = 30.1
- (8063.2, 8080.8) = 25.6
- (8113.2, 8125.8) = 29.9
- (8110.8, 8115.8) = 31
